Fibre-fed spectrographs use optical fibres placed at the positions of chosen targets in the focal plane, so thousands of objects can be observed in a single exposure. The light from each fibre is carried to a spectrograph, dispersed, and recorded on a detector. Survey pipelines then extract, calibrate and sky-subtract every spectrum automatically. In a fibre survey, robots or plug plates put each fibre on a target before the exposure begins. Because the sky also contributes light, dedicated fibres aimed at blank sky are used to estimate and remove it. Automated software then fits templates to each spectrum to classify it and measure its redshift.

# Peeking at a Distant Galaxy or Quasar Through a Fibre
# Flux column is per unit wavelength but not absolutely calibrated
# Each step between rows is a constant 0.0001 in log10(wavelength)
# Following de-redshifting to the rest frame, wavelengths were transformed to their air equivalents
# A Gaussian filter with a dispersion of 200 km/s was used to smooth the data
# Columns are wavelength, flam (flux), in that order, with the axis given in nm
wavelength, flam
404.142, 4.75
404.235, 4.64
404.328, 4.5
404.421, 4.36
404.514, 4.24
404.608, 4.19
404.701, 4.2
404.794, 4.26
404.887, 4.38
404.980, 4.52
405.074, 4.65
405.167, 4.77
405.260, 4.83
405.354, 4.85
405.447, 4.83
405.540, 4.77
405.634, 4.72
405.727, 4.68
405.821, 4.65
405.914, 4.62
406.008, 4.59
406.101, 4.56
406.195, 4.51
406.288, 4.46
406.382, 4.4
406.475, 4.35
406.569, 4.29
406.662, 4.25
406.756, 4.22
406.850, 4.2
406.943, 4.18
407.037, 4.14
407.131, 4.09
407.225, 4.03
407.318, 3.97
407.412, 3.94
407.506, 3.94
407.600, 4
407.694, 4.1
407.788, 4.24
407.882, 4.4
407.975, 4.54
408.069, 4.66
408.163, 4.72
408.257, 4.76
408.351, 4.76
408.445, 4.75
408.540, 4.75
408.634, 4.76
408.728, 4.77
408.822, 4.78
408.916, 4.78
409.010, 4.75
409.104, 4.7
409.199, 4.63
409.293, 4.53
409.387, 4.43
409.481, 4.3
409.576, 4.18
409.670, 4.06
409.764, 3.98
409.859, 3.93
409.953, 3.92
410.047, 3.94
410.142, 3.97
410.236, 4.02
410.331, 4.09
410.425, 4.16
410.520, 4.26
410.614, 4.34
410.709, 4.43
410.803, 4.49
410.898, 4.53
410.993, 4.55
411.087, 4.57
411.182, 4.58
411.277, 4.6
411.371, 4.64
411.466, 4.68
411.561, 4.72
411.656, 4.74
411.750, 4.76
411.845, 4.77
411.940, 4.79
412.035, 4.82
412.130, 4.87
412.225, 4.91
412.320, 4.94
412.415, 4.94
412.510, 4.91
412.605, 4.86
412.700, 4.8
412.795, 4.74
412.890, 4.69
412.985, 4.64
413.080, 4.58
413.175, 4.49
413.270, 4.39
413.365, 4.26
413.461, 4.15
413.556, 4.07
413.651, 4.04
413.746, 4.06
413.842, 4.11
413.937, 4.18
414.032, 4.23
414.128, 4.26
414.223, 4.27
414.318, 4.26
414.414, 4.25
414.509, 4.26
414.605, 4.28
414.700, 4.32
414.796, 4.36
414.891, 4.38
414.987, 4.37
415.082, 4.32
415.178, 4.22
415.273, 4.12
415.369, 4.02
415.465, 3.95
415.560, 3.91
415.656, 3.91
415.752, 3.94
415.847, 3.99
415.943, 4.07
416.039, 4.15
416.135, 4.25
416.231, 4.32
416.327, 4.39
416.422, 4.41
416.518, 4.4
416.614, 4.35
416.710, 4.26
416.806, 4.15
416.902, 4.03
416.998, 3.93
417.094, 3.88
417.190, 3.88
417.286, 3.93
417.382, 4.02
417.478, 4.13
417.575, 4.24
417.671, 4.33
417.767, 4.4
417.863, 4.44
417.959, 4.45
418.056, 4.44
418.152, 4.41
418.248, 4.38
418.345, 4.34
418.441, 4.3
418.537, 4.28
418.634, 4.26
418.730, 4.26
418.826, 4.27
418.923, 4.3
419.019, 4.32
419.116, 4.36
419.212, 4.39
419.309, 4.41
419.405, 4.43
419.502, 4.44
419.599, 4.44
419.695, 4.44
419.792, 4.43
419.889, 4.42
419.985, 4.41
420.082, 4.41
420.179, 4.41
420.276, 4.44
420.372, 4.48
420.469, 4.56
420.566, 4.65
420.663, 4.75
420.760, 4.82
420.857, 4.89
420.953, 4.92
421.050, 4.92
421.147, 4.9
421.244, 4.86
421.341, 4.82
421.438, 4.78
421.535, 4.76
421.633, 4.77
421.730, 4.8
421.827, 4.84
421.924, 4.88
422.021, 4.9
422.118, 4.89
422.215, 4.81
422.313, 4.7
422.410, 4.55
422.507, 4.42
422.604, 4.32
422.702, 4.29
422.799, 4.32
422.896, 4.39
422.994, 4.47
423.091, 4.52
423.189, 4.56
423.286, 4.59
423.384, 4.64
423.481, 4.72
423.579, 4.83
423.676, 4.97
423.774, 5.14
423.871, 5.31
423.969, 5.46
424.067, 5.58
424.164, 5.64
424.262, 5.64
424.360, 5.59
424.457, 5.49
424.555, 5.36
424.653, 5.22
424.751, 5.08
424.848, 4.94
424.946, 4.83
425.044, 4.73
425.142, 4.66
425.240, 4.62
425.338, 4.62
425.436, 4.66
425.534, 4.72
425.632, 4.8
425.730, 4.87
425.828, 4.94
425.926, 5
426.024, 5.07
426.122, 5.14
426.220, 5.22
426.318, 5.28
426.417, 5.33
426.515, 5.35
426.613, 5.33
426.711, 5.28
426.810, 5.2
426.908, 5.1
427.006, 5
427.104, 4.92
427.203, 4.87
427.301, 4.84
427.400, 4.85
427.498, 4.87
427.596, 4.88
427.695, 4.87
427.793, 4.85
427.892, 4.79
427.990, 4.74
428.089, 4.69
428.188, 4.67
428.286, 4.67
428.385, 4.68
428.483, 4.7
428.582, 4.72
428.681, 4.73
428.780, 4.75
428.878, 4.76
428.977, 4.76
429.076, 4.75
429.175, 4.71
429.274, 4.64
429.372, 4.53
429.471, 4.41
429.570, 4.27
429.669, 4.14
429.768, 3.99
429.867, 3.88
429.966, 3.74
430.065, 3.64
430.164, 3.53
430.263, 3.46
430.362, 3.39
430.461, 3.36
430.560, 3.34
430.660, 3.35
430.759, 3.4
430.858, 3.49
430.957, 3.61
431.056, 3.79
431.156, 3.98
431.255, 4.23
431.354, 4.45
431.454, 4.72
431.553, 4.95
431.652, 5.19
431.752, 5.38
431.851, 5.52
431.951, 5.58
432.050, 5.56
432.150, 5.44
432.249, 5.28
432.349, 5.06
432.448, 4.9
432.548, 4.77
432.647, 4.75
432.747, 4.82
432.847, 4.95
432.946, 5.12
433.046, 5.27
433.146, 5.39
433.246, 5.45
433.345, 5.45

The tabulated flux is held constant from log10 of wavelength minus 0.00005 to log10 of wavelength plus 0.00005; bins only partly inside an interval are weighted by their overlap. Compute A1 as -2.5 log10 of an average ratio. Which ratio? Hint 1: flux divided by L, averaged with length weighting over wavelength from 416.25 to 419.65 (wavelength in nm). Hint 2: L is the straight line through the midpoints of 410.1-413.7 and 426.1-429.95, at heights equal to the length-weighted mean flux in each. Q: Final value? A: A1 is 0.088 mag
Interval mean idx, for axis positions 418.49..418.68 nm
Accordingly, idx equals 4.26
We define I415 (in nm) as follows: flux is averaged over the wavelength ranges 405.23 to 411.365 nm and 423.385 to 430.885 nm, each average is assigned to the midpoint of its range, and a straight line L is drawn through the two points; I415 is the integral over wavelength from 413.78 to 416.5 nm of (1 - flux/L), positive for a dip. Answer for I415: 0.20 nm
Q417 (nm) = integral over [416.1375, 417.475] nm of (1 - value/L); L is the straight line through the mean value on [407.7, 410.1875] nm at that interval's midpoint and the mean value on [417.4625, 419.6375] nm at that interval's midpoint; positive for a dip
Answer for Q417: 0.07 nm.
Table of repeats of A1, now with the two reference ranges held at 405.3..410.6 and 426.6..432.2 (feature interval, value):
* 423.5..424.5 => -0.190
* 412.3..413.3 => -0.073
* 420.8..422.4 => -0.084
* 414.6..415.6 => 0.057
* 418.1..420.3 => 0.021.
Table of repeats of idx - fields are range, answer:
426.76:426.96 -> 5.14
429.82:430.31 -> 3.65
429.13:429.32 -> 4.67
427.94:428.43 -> 4.69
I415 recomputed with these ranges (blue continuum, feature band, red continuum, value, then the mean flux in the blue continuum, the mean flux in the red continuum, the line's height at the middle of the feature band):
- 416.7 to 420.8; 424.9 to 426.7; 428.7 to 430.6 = -0.328 nm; 4.33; 4.12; 4.2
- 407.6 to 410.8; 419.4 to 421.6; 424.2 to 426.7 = 0.106 nm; 4.4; 5.07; 4.86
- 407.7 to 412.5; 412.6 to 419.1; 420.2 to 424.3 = 0.551 nm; 4.52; 4.79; 4.65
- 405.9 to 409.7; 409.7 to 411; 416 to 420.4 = 0.063 nm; 4.42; 4.3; 4.39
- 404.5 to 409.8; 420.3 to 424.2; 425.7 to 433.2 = -0.158 nm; 4.45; 4.66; 4.59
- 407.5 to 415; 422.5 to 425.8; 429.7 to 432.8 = -0.382 nm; 4.46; 4.34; 4.38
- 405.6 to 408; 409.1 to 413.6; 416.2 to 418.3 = -0.221 nm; 4.31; 4.23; 4.28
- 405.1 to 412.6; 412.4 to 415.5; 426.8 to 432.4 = 0.097 nm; 4.48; 4.52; 4.49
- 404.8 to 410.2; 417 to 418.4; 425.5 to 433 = 0.095 nm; 4.43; 4.65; 4.53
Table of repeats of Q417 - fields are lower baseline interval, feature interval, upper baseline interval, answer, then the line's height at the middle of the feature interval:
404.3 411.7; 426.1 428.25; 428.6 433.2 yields -0.26 nm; 4.47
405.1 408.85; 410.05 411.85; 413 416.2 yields -0.05 nm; 4.33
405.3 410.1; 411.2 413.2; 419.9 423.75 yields -0.12 nm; 4.5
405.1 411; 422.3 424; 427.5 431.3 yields -0.15 nm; 4.29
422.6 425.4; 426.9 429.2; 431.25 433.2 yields 0.10 nm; 5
